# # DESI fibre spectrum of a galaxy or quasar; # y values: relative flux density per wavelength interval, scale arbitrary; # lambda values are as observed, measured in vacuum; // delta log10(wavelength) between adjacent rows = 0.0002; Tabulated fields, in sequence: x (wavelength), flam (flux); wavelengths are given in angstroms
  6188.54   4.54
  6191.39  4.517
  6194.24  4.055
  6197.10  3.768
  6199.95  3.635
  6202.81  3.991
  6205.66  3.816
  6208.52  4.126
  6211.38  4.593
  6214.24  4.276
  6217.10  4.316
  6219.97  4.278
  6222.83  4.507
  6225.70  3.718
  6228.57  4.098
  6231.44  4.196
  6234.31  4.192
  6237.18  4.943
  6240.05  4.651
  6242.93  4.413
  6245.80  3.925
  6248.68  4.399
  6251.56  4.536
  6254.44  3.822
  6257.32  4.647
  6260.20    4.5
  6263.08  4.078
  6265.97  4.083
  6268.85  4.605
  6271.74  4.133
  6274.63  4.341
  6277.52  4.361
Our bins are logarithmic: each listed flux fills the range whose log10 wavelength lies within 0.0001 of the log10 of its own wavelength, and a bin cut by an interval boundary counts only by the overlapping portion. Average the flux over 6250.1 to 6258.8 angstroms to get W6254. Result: 4.34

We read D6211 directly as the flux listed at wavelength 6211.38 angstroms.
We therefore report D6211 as 4.593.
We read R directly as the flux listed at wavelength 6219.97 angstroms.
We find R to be 4.278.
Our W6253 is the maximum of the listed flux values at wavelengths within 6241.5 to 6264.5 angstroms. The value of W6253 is 4.647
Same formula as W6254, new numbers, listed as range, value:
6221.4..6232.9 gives 4.13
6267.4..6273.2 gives 4.37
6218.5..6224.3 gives 4.38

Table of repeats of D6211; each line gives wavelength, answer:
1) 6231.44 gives 4.196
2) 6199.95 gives 3.635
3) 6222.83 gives 4.507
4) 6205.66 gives 3.816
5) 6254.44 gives 3.822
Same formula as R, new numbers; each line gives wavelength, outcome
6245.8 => 3.925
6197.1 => 3.768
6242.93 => 4.413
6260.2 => 4.5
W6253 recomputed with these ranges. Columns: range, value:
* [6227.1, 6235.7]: 4.196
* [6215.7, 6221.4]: 4.316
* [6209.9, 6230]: 4.593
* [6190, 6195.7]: 4.517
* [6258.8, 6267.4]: 4.5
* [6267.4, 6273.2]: 4.605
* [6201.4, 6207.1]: 3.991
